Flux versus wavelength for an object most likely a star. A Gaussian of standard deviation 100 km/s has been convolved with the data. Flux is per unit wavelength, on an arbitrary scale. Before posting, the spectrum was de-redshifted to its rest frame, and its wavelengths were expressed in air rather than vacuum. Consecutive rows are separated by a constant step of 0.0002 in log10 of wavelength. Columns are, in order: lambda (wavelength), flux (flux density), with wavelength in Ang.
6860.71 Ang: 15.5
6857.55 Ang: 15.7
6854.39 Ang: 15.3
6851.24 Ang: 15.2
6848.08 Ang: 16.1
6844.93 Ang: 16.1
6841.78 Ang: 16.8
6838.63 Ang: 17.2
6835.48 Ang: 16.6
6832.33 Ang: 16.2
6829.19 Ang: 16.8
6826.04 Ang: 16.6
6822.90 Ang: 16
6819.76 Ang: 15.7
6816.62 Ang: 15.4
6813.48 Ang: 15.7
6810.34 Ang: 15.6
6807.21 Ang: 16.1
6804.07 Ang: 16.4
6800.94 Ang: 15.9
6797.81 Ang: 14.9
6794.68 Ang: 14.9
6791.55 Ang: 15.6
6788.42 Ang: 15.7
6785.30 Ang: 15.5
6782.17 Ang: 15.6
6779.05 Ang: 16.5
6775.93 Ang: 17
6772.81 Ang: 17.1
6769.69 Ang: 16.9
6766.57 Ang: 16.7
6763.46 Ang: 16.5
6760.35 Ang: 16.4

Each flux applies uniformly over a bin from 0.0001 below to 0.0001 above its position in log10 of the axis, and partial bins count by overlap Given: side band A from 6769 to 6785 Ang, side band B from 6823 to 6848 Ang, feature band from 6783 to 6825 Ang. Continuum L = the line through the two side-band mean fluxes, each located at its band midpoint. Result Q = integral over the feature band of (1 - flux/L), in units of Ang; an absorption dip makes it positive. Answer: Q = 2.2 Ang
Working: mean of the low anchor 16.5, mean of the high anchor 16.5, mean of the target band 15.7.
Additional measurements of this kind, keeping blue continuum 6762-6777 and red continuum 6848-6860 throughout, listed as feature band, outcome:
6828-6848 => -1.0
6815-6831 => -0.1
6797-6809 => 0.3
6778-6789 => 0.5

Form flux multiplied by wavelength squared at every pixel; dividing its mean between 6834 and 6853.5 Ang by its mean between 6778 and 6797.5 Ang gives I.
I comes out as 1.1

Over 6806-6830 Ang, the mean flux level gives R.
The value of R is 16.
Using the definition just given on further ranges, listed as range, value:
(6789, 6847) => 16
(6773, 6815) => 15.8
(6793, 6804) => 15.4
